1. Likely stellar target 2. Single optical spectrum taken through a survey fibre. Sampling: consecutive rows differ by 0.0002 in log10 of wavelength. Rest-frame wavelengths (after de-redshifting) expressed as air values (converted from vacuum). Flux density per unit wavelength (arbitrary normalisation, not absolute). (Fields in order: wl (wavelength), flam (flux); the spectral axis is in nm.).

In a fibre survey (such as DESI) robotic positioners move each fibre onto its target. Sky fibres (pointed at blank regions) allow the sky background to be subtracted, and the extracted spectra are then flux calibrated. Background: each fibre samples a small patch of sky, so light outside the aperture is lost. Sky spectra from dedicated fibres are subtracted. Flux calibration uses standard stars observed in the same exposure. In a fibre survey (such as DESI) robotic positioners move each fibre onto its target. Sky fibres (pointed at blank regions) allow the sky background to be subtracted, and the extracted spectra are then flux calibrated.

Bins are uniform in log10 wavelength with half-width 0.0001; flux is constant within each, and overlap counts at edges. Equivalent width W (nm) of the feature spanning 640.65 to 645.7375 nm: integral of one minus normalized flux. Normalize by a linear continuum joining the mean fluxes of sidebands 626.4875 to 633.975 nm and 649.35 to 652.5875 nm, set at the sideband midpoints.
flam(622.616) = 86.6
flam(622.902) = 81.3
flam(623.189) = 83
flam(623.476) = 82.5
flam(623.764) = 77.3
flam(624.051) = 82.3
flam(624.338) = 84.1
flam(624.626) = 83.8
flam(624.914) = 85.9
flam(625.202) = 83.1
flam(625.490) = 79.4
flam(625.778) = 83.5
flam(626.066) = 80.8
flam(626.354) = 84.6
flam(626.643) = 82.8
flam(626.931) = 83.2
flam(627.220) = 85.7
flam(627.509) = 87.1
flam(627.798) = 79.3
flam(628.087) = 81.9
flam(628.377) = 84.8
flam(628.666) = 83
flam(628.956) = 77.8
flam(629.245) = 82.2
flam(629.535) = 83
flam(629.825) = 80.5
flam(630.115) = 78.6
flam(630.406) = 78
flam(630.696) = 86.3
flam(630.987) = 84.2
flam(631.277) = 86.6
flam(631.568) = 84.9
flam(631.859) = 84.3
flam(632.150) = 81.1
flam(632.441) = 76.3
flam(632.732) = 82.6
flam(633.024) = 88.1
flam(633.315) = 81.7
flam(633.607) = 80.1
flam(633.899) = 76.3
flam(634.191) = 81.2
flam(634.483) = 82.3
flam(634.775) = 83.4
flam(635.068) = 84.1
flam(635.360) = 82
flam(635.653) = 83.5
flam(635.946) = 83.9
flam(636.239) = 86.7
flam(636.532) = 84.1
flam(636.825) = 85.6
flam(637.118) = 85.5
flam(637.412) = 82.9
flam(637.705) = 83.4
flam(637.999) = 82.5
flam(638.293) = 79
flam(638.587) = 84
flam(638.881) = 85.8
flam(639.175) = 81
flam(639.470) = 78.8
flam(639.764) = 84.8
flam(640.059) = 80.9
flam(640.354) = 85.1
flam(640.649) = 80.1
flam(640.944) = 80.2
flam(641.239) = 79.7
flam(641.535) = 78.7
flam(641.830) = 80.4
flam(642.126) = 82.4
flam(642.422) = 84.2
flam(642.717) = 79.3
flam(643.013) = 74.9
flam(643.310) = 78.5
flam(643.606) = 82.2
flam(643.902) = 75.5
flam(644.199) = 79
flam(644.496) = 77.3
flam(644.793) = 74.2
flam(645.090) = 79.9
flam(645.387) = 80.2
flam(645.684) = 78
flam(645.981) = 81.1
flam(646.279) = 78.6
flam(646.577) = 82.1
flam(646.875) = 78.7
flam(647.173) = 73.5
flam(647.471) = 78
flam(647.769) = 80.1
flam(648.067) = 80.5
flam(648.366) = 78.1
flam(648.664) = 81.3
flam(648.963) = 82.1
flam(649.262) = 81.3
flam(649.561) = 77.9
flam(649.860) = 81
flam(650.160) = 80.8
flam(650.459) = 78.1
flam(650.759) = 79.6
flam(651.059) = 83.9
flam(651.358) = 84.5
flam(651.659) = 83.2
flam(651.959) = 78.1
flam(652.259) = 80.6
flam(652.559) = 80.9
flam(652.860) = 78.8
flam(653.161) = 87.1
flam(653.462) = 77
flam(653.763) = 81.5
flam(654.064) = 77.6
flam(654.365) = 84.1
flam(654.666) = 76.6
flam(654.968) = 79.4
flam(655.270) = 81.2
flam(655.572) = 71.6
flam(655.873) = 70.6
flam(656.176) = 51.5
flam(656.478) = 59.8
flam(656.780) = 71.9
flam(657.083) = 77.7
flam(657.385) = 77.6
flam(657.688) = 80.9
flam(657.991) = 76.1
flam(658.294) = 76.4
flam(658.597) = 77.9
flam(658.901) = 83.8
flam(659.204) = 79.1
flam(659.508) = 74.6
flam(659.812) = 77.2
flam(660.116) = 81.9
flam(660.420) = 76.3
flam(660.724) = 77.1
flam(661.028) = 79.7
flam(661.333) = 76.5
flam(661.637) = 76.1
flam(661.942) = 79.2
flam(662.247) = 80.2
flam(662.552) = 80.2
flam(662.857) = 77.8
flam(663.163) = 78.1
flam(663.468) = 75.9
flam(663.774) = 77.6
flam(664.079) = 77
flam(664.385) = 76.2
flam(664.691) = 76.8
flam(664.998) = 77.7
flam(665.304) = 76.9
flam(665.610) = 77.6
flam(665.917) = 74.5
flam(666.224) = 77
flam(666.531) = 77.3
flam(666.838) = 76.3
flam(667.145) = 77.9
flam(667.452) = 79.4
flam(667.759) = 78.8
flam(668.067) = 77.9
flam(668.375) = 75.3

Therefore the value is 0.14 nm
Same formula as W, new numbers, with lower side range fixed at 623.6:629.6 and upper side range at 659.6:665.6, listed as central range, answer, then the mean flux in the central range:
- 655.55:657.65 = 0.25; 69.2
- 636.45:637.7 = -0.05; 84.5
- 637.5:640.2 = -0.04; 82.3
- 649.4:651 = -0.01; 79.7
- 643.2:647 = 0.06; 78.9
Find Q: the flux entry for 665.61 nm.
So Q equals 77.6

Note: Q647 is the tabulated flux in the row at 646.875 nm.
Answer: 78.7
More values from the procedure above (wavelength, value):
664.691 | 76.8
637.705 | 83.4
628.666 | 83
